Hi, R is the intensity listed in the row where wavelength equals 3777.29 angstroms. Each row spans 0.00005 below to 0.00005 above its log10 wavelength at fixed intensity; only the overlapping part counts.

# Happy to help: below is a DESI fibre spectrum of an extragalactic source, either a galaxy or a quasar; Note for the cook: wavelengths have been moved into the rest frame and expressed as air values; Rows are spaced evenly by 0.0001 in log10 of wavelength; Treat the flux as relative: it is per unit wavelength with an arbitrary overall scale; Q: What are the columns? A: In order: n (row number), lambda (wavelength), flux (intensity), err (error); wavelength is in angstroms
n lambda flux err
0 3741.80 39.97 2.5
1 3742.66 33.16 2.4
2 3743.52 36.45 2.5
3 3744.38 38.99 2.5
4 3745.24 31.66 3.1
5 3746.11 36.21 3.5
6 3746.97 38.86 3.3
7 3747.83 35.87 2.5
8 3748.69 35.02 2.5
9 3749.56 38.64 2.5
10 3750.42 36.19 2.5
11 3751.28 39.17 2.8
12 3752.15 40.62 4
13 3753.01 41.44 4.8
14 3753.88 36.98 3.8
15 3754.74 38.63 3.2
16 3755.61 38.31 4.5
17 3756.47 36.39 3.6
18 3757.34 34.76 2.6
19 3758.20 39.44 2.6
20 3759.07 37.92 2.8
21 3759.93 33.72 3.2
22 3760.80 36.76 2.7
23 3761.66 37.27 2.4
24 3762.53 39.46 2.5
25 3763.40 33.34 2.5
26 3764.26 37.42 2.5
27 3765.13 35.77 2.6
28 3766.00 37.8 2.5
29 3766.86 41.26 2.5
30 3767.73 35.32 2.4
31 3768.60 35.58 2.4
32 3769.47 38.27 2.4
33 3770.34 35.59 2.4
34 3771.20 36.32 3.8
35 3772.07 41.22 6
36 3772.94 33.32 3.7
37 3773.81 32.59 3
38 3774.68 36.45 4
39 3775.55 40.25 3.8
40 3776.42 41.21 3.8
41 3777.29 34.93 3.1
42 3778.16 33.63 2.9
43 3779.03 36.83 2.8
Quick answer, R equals 34.93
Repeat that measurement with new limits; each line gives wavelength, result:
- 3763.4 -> 33.34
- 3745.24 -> 31.66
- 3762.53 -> 39.46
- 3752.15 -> 40.62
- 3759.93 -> 33.72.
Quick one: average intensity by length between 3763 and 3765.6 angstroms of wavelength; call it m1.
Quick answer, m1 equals 35.6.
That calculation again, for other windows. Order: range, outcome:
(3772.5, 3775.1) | 34.1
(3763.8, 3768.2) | 37.5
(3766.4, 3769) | 37.4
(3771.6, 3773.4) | 37.1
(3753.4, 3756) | 37.9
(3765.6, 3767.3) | 39.7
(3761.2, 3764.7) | 36.9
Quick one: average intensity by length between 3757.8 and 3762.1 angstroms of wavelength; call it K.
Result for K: 37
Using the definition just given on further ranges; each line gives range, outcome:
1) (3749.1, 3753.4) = 39.2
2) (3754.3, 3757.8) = 37.1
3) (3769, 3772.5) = 37.9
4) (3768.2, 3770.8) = 36.5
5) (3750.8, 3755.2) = 39.3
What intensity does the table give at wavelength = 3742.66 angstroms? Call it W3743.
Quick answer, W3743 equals 33.16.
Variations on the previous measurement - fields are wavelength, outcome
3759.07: 37.92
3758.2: 39.44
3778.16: 33.63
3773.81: 32.59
